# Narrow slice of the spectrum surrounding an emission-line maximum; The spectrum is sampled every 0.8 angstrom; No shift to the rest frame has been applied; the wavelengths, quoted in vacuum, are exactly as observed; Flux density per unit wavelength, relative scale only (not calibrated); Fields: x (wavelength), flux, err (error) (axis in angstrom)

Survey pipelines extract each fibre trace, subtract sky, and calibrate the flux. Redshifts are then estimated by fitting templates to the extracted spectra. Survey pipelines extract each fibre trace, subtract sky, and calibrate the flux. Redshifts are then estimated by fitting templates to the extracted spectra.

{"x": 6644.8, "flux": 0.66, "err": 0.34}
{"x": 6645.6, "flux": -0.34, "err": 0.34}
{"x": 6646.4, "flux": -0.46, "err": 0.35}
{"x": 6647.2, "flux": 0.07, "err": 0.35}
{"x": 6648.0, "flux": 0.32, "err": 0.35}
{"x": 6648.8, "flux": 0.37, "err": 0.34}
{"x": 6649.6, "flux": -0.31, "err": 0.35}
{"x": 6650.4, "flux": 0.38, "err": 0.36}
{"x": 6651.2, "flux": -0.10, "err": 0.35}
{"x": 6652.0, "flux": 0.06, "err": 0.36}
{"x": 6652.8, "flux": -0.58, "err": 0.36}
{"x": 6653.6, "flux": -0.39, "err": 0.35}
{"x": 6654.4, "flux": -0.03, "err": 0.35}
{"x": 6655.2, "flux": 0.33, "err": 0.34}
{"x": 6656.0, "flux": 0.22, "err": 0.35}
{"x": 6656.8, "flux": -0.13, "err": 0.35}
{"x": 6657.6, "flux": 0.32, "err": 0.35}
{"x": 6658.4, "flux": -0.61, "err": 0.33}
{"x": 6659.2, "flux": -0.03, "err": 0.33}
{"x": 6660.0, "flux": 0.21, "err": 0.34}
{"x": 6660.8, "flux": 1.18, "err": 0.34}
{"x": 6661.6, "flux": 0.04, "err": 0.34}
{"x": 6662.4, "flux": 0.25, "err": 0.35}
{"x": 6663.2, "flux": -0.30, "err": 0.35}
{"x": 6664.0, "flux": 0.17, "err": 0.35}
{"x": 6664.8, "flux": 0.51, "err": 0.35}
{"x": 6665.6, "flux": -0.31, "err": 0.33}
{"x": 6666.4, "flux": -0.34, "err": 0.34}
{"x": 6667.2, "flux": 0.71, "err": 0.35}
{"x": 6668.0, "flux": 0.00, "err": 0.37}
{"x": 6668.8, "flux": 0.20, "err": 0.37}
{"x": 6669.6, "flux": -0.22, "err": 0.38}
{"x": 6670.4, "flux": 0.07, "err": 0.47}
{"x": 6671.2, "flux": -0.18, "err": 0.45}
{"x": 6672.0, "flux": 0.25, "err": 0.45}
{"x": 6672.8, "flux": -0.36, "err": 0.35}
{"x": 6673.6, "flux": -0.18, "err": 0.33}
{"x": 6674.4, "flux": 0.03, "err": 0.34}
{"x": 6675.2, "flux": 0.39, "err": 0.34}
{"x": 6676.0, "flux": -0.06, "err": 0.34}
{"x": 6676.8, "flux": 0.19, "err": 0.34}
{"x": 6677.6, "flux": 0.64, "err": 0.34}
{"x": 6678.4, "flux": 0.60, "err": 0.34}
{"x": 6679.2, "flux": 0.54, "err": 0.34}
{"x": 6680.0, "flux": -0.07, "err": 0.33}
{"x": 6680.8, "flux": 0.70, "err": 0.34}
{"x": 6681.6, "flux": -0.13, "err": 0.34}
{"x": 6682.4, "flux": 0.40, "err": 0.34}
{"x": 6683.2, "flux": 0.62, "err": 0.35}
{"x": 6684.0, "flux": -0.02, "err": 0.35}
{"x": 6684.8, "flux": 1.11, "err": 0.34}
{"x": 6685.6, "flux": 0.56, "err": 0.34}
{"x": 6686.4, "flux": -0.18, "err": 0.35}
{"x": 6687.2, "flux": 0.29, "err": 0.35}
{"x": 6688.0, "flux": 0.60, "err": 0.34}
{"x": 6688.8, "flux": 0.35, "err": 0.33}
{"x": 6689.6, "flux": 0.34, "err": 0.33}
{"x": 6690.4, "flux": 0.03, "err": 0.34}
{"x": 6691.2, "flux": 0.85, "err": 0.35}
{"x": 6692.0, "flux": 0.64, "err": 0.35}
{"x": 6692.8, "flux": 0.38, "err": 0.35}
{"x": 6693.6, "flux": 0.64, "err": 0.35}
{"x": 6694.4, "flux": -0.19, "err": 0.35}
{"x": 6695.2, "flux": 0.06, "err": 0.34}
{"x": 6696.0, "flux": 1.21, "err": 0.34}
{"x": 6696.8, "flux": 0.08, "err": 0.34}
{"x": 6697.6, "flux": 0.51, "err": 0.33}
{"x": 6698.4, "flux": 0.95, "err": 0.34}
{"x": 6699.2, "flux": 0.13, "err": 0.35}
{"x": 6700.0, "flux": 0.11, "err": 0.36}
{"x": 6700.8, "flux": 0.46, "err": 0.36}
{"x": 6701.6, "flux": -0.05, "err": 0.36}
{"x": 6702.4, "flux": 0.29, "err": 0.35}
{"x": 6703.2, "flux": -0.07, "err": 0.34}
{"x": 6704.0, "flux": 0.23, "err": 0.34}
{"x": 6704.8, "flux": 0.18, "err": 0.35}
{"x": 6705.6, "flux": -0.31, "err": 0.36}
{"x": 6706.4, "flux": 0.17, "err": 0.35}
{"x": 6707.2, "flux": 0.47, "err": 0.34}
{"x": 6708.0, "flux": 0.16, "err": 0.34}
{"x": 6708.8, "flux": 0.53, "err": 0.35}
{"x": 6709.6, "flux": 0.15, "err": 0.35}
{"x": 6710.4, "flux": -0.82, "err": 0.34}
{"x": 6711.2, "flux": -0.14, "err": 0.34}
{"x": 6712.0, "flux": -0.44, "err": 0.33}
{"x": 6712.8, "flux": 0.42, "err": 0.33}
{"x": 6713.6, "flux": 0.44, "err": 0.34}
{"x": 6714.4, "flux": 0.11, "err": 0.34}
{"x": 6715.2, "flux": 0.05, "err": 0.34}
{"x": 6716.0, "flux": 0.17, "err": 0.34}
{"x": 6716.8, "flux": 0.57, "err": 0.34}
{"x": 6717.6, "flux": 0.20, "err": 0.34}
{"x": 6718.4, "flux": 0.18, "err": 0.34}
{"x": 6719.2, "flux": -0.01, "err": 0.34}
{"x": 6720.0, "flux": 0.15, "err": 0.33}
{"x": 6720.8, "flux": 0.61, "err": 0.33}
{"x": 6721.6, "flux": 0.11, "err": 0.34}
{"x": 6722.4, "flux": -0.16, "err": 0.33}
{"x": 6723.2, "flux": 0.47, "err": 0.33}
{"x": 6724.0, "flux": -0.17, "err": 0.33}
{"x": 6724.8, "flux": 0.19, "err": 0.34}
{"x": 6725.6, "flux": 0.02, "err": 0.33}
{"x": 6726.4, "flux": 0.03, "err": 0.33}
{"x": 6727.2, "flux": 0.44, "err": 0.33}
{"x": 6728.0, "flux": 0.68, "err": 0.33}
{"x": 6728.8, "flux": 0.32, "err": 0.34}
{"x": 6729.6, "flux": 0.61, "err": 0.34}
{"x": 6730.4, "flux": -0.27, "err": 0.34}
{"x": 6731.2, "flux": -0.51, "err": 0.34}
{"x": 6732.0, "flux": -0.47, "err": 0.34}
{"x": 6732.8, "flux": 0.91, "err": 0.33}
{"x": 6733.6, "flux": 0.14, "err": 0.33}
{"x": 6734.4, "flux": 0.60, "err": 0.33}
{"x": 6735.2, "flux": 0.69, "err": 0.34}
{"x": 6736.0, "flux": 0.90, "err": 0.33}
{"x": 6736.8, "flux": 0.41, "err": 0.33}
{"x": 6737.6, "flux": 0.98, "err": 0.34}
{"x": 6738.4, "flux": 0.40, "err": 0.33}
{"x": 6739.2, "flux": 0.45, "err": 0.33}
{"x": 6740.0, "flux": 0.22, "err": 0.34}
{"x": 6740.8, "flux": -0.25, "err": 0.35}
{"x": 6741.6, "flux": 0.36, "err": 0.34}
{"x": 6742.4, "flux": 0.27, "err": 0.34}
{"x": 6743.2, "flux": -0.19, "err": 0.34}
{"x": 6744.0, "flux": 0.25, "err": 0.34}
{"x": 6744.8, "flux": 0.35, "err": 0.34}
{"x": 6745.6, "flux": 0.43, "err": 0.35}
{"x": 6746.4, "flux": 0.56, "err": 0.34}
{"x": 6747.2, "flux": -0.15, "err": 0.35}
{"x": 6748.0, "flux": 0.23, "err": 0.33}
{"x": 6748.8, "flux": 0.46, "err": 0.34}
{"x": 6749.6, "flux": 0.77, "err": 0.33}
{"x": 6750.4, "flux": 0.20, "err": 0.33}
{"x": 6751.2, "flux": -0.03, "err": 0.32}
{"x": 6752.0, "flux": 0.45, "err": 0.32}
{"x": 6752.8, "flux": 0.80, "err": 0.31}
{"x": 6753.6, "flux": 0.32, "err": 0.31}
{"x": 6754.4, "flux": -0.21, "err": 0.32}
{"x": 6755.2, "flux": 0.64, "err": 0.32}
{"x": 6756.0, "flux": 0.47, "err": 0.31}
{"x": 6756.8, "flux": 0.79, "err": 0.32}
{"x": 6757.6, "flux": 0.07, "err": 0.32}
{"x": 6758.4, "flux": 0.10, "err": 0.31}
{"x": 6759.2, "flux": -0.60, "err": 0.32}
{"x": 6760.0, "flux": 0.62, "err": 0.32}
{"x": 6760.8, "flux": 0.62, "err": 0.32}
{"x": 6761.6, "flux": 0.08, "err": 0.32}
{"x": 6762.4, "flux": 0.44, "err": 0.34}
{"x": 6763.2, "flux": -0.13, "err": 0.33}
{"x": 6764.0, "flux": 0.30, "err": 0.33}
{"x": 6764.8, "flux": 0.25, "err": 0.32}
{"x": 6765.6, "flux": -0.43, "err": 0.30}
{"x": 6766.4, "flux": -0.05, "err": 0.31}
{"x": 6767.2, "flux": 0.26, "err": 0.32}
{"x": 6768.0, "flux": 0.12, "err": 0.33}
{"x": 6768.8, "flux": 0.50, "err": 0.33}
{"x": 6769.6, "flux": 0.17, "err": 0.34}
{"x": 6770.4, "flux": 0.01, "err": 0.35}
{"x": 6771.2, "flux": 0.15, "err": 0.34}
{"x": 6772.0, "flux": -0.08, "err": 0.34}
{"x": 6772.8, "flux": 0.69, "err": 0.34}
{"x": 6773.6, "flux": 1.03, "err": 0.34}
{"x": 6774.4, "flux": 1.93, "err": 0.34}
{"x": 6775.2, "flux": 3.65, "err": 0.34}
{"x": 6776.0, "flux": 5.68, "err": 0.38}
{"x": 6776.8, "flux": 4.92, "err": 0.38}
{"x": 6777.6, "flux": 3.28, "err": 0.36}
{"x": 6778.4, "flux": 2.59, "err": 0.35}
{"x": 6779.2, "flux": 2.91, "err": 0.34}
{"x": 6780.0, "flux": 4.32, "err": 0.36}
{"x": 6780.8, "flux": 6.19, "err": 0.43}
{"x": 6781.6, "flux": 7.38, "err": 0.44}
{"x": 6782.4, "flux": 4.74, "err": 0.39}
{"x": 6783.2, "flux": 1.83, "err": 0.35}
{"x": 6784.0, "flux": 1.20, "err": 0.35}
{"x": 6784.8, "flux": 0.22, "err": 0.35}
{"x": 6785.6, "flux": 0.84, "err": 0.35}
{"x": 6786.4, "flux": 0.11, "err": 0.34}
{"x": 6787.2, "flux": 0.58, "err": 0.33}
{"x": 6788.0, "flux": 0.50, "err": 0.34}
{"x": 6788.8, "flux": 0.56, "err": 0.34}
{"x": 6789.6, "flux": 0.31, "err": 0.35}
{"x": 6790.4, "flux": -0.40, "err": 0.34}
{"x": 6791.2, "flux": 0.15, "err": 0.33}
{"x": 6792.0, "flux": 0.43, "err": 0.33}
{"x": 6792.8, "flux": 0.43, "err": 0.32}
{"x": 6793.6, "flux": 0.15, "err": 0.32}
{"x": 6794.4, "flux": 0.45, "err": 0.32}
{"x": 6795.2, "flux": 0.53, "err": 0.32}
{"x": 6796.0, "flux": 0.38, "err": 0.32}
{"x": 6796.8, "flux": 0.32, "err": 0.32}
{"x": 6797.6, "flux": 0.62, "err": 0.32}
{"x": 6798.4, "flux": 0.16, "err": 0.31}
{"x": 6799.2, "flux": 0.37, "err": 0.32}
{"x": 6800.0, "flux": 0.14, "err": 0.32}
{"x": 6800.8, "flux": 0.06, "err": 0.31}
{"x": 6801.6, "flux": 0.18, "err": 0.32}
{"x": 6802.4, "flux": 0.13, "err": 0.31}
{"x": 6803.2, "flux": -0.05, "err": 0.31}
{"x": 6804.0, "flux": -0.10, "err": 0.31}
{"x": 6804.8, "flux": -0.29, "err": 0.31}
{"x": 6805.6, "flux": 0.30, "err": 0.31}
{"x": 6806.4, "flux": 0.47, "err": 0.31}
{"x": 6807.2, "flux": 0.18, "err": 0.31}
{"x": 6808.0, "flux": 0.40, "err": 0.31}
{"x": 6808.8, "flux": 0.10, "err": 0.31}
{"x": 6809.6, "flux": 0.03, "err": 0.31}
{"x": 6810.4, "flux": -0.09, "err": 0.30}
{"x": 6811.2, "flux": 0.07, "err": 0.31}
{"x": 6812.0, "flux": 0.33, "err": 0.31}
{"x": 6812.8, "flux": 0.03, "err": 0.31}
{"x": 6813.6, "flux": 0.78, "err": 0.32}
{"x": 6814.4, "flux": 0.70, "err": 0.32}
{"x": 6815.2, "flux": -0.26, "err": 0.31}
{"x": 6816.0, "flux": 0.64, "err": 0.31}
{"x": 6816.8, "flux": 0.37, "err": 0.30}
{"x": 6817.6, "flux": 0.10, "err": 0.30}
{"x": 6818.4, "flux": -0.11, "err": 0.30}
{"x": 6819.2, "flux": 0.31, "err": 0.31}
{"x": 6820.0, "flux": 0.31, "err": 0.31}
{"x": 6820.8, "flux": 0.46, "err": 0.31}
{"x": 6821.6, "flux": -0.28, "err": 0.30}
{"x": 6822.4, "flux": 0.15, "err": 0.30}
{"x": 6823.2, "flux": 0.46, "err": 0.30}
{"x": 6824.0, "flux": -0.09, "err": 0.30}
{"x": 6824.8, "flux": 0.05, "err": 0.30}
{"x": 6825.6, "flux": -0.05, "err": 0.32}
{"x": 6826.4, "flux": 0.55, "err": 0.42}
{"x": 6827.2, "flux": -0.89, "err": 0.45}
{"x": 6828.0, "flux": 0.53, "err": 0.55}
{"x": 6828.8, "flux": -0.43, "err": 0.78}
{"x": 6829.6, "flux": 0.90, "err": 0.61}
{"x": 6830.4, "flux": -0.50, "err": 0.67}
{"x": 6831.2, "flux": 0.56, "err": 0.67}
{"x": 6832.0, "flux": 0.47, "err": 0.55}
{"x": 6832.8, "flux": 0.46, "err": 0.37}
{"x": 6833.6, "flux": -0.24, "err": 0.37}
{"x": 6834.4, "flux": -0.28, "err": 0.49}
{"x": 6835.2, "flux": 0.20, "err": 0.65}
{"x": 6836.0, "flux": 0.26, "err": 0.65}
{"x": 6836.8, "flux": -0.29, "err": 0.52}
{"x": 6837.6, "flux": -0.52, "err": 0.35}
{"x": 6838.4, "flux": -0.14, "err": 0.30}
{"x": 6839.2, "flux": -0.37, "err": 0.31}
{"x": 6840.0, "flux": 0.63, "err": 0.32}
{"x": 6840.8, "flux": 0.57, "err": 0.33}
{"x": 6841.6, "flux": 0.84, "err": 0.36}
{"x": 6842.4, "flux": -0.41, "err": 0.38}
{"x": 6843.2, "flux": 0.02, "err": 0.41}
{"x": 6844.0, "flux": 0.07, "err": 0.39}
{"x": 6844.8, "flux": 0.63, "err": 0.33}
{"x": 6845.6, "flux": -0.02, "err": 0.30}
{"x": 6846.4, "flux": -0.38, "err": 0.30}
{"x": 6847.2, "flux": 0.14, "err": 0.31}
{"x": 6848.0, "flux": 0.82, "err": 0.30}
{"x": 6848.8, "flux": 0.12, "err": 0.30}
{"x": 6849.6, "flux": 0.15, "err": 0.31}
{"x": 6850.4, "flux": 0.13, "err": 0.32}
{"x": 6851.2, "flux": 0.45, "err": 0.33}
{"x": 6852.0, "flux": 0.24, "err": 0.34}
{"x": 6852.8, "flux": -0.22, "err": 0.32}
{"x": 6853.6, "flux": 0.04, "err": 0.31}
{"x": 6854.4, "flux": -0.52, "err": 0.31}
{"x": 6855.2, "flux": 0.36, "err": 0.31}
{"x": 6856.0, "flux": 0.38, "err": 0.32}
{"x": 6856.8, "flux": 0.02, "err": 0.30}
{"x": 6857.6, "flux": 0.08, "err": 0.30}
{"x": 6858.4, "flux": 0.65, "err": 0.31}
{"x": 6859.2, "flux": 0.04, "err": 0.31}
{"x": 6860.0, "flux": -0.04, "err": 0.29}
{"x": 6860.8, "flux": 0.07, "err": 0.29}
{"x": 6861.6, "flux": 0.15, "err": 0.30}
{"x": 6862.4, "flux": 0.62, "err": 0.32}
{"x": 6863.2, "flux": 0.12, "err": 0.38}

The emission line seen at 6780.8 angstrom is [O II]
